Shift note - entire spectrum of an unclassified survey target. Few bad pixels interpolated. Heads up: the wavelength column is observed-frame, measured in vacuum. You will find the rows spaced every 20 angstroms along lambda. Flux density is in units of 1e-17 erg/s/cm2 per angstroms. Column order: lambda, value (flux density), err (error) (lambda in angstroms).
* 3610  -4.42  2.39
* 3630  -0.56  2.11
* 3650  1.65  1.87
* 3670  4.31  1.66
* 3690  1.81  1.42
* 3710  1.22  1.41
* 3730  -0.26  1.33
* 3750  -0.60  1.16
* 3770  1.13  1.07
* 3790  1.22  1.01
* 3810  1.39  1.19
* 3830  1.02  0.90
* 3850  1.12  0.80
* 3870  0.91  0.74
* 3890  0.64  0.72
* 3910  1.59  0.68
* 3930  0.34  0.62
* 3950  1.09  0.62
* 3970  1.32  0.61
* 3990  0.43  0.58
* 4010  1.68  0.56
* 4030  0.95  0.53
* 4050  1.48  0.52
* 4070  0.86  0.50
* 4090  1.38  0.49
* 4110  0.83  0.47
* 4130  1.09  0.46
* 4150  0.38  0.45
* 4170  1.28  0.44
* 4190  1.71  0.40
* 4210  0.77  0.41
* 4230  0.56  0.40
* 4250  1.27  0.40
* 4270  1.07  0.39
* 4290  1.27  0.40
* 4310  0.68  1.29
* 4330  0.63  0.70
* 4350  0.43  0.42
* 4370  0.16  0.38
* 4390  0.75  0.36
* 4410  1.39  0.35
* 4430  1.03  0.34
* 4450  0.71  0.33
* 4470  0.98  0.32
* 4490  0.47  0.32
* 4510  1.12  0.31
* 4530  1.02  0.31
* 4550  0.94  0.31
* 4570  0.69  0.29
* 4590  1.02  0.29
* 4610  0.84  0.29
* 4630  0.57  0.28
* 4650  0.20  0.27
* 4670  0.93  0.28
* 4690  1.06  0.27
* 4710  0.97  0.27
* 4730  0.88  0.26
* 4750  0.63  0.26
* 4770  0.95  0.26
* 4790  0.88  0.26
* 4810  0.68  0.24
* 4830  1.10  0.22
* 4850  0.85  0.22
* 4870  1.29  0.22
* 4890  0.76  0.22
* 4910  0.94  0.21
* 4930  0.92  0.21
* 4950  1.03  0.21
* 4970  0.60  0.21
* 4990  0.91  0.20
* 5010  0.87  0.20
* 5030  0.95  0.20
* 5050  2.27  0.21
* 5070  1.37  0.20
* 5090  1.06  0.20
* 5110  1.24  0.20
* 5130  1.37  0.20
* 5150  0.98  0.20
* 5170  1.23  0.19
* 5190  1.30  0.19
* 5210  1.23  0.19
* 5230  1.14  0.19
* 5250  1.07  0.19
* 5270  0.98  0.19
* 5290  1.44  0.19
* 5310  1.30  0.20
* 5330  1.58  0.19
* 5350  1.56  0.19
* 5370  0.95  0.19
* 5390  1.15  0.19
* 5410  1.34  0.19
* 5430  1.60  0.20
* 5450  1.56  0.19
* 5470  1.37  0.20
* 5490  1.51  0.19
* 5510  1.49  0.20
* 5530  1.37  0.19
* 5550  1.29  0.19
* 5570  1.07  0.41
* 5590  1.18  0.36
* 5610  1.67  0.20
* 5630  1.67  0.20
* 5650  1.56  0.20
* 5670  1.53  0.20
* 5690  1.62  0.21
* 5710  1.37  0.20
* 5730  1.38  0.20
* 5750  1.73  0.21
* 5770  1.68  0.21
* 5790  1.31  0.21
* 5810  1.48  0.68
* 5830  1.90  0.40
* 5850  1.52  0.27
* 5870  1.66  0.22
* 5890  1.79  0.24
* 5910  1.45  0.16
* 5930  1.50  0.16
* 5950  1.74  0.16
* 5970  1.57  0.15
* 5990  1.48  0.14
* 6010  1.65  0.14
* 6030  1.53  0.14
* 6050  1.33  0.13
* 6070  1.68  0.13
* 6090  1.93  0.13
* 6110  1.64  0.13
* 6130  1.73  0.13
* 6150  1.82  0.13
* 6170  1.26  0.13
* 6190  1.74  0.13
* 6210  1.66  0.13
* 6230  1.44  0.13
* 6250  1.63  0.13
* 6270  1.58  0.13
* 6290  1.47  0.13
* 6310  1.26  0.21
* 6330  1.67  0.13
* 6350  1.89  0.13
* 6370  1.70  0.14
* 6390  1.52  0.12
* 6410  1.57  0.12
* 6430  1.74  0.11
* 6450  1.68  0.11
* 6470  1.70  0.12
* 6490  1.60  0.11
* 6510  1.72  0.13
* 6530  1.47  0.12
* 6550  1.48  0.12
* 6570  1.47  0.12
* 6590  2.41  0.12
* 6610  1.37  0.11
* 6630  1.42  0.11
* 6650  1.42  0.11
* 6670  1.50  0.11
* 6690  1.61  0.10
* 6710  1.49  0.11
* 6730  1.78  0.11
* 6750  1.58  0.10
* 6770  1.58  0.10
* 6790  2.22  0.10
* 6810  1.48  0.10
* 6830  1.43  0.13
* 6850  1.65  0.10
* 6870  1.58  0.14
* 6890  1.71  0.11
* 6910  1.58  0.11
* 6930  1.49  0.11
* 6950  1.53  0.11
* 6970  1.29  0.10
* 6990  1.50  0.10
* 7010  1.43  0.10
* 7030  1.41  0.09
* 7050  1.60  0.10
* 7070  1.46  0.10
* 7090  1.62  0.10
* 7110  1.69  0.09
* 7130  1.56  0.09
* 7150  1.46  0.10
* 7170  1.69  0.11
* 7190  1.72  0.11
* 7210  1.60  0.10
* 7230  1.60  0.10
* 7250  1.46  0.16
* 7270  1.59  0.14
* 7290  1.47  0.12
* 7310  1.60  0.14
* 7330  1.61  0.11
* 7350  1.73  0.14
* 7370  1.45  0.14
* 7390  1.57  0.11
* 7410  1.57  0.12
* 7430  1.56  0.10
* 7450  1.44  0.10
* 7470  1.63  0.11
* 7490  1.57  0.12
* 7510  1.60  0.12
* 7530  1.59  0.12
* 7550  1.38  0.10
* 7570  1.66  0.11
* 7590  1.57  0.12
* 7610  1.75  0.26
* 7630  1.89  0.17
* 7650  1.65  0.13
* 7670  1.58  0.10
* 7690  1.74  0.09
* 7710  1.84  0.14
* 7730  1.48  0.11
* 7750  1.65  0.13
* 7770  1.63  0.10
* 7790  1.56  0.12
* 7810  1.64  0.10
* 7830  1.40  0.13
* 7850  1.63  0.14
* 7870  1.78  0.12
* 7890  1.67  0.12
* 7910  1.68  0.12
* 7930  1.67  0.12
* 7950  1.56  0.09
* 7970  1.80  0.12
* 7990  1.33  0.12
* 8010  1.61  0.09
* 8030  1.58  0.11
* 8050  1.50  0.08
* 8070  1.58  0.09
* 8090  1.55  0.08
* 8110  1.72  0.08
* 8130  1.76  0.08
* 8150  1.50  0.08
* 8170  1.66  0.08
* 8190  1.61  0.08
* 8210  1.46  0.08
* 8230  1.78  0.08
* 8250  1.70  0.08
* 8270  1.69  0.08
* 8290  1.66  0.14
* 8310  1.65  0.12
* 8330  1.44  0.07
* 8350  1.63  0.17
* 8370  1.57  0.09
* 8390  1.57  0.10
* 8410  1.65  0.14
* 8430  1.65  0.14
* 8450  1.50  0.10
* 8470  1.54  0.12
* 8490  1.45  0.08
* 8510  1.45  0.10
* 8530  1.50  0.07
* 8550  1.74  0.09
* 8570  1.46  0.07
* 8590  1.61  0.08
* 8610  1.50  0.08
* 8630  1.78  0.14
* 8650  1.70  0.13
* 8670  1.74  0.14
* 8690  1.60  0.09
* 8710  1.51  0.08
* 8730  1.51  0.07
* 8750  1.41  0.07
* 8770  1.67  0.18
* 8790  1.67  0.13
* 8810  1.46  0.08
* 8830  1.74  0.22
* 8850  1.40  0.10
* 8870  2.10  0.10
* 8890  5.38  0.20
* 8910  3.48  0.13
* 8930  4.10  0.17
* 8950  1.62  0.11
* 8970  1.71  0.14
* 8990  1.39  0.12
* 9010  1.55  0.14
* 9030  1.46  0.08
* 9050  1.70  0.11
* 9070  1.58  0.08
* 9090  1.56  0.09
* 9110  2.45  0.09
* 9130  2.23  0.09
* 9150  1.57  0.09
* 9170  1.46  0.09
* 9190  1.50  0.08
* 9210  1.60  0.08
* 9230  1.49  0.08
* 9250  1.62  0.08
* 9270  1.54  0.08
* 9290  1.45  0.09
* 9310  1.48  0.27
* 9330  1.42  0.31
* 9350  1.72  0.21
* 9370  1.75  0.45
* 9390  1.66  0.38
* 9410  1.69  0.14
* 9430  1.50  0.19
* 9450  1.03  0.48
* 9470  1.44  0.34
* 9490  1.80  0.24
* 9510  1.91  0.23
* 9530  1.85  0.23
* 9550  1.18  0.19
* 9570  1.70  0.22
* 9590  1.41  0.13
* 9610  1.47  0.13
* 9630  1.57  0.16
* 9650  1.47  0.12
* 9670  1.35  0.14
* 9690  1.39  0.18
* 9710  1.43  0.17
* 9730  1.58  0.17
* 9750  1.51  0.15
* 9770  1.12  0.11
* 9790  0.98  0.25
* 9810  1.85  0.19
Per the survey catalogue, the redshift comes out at 0.36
